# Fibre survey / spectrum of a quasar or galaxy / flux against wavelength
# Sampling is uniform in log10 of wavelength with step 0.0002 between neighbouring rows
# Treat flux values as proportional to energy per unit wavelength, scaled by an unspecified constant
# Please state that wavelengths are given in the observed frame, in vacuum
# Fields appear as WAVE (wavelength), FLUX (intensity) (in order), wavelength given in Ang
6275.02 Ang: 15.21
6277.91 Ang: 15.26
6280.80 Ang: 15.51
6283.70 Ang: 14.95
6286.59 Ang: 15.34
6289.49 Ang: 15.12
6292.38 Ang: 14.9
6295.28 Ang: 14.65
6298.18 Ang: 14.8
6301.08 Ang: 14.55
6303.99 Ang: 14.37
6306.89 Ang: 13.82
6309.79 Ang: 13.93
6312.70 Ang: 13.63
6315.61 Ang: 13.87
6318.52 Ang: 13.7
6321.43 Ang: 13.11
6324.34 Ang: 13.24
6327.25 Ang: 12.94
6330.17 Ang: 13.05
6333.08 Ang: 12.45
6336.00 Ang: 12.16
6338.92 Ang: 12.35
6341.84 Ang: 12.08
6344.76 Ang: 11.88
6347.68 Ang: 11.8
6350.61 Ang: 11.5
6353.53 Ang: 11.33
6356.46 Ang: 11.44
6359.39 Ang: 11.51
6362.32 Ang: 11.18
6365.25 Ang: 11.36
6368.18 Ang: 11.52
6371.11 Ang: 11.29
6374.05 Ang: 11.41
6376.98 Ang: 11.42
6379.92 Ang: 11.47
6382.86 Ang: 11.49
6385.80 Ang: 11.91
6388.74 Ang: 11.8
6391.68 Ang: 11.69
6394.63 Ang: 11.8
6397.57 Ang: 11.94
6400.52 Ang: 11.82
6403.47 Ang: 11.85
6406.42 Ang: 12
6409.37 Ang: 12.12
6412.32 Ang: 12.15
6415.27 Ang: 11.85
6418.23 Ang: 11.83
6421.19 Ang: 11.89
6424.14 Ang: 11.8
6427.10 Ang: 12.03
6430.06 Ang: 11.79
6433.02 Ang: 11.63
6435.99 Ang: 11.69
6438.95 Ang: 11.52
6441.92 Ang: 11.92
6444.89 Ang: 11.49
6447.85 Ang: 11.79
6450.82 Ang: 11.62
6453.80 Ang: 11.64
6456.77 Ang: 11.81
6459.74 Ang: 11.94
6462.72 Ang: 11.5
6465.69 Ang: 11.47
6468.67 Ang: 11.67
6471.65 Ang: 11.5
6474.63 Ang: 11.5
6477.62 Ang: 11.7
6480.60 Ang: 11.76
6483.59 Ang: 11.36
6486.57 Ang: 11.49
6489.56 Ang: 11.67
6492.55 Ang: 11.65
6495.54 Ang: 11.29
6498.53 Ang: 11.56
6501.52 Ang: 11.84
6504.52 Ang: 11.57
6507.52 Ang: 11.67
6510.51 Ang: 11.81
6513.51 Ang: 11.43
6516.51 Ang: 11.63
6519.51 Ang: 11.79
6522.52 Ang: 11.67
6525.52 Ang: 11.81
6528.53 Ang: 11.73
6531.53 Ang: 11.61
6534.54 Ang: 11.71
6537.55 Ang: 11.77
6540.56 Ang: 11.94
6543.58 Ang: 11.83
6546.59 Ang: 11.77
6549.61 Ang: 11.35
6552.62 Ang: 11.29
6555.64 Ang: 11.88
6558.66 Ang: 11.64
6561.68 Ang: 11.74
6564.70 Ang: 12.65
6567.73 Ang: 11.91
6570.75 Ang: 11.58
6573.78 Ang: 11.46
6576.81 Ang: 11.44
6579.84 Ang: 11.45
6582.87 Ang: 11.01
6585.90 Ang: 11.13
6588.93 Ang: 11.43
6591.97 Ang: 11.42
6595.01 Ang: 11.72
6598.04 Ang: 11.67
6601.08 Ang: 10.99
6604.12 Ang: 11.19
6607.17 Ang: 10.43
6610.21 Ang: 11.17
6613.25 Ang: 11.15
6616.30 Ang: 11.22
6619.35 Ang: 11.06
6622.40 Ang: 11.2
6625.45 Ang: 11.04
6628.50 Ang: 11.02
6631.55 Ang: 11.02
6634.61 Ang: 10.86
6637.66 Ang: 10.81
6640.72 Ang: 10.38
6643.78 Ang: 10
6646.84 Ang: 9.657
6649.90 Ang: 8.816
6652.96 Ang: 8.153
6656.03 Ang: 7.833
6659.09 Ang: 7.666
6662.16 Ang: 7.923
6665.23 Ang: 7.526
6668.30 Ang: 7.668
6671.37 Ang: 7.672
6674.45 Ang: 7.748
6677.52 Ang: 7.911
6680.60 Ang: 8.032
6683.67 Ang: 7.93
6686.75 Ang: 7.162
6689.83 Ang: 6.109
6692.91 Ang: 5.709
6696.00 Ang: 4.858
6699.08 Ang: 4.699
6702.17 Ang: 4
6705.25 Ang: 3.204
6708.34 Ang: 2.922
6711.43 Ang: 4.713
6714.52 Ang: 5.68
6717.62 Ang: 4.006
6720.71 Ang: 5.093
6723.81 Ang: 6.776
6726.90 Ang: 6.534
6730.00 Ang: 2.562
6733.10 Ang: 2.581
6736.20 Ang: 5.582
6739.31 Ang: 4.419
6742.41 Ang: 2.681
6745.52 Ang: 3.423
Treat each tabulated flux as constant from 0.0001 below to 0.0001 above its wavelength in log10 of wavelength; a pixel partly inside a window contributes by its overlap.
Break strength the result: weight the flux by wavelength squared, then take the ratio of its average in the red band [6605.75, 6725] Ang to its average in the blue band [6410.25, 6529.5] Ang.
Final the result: 0.7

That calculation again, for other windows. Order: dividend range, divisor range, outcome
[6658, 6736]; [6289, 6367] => 0.51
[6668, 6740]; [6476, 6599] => 0.50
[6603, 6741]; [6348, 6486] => 0.70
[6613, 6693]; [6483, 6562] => 0.81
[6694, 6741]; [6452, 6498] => 0.42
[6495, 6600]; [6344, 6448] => 1.04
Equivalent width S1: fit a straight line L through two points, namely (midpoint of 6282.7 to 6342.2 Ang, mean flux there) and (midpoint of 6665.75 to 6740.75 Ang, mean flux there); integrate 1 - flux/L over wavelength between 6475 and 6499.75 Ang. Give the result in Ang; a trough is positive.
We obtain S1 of -3.5 Ang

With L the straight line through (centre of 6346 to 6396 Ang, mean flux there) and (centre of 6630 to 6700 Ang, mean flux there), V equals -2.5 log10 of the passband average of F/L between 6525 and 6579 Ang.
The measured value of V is -0.24 mag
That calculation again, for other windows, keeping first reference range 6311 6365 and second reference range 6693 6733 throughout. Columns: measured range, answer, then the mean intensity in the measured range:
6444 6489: -0.20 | 11.6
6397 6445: -0.12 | 11.8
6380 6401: -0.04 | 11.8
